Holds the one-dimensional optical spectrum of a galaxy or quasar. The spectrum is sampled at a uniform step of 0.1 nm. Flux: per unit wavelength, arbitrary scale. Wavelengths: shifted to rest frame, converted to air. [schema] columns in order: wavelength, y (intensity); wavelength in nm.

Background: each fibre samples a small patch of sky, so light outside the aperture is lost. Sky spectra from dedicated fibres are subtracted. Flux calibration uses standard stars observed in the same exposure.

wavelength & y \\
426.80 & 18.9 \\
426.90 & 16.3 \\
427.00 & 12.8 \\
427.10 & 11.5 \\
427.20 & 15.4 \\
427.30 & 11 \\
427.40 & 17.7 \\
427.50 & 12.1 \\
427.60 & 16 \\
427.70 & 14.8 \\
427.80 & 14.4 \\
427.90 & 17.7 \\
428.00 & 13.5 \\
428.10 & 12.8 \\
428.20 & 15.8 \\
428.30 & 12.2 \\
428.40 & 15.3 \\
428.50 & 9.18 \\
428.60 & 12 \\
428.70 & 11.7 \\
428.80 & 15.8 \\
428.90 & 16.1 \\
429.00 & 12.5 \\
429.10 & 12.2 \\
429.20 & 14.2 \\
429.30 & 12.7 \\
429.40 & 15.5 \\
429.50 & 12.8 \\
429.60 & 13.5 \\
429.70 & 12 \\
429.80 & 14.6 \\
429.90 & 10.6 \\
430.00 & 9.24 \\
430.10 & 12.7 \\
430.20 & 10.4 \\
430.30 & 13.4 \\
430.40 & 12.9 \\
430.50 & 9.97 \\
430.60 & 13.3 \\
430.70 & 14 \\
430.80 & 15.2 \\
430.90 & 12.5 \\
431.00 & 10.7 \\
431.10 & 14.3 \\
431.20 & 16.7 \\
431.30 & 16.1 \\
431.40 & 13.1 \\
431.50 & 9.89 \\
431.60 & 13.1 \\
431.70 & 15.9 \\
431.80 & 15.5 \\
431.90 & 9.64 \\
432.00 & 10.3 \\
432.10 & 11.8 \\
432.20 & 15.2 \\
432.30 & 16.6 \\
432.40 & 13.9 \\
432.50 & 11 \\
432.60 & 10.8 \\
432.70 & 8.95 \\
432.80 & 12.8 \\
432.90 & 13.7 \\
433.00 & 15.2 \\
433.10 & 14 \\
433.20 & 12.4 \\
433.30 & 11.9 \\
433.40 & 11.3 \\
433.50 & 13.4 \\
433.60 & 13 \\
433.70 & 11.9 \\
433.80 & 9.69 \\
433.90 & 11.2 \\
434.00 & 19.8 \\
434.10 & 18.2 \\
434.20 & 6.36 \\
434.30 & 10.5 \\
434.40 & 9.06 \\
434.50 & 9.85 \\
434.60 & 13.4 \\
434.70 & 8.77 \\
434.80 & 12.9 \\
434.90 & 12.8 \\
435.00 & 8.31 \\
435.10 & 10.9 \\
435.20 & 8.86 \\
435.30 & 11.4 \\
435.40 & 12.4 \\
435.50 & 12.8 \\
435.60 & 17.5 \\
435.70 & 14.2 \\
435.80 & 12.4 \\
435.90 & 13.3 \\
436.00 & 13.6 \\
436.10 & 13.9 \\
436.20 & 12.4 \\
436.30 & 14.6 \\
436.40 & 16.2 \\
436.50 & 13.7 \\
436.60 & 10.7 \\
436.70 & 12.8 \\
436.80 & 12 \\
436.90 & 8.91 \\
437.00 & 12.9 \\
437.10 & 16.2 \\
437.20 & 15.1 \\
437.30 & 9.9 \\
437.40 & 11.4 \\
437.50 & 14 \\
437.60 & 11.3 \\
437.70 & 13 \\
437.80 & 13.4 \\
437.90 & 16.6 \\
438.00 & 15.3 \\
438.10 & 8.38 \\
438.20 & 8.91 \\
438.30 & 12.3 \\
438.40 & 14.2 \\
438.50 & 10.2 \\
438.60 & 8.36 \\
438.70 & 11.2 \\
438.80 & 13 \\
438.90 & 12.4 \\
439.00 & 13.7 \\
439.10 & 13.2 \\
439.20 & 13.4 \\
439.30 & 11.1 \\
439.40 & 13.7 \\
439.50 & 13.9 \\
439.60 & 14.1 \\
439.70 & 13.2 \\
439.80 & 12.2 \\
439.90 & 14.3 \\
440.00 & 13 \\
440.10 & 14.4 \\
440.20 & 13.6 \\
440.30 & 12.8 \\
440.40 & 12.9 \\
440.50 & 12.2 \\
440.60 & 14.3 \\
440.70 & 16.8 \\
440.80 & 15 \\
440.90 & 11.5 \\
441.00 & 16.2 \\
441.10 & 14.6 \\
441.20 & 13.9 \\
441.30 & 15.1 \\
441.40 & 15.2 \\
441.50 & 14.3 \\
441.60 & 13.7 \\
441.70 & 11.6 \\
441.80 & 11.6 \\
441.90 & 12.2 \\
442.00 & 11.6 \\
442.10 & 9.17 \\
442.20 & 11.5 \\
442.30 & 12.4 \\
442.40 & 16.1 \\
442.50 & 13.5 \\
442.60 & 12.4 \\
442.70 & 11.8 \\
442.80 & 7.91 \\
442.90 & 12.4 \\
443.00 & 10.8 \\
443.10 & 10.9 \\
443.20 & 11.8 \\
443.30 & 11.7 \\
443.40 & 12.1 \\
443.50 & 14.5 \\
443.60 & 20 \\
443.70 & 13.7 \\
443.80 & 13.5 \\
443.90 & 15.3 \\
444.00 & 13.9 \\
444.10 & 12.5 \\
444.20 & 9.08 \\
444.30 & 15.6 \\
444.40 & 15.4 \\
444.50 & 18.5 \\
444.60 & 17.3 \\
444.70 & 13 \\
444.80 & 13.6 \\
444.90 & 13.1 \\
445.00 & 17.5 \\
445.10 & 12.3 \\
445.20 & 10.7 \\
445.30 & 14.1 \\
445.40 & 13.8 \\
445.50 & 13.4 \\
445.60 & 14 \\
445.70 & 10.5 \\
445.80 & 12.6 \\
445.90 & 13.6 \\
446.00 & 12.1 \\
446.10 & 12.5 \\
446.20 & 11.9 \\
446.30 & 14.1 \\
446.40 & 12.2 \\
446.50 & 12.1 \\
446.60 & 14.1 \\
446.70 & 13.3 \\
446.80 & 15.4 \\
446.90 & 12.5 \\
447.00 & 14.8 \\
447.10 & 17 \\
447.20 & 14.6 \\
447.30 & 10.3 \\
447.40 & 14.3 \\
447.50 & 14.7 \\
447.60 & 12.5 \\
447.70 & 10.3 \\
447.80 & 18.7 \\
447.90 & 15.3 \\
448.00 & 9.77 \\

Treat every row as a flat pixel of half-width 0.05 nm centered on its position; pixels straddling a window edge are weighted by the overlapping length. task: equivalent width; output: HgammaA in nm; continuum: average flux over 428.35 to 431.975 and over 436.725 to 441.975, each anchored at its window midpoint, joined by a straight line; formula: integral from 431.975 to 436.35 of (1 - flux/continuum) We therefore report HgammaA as 0.19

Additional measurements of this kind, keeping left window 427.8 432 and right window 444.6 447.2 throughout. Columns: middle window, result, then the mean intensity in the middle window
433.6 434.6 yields 0.097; 12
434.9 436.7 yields 0.069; 12.8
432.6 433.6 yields 0.052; 12.6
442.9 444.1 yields 0.003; 13.4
